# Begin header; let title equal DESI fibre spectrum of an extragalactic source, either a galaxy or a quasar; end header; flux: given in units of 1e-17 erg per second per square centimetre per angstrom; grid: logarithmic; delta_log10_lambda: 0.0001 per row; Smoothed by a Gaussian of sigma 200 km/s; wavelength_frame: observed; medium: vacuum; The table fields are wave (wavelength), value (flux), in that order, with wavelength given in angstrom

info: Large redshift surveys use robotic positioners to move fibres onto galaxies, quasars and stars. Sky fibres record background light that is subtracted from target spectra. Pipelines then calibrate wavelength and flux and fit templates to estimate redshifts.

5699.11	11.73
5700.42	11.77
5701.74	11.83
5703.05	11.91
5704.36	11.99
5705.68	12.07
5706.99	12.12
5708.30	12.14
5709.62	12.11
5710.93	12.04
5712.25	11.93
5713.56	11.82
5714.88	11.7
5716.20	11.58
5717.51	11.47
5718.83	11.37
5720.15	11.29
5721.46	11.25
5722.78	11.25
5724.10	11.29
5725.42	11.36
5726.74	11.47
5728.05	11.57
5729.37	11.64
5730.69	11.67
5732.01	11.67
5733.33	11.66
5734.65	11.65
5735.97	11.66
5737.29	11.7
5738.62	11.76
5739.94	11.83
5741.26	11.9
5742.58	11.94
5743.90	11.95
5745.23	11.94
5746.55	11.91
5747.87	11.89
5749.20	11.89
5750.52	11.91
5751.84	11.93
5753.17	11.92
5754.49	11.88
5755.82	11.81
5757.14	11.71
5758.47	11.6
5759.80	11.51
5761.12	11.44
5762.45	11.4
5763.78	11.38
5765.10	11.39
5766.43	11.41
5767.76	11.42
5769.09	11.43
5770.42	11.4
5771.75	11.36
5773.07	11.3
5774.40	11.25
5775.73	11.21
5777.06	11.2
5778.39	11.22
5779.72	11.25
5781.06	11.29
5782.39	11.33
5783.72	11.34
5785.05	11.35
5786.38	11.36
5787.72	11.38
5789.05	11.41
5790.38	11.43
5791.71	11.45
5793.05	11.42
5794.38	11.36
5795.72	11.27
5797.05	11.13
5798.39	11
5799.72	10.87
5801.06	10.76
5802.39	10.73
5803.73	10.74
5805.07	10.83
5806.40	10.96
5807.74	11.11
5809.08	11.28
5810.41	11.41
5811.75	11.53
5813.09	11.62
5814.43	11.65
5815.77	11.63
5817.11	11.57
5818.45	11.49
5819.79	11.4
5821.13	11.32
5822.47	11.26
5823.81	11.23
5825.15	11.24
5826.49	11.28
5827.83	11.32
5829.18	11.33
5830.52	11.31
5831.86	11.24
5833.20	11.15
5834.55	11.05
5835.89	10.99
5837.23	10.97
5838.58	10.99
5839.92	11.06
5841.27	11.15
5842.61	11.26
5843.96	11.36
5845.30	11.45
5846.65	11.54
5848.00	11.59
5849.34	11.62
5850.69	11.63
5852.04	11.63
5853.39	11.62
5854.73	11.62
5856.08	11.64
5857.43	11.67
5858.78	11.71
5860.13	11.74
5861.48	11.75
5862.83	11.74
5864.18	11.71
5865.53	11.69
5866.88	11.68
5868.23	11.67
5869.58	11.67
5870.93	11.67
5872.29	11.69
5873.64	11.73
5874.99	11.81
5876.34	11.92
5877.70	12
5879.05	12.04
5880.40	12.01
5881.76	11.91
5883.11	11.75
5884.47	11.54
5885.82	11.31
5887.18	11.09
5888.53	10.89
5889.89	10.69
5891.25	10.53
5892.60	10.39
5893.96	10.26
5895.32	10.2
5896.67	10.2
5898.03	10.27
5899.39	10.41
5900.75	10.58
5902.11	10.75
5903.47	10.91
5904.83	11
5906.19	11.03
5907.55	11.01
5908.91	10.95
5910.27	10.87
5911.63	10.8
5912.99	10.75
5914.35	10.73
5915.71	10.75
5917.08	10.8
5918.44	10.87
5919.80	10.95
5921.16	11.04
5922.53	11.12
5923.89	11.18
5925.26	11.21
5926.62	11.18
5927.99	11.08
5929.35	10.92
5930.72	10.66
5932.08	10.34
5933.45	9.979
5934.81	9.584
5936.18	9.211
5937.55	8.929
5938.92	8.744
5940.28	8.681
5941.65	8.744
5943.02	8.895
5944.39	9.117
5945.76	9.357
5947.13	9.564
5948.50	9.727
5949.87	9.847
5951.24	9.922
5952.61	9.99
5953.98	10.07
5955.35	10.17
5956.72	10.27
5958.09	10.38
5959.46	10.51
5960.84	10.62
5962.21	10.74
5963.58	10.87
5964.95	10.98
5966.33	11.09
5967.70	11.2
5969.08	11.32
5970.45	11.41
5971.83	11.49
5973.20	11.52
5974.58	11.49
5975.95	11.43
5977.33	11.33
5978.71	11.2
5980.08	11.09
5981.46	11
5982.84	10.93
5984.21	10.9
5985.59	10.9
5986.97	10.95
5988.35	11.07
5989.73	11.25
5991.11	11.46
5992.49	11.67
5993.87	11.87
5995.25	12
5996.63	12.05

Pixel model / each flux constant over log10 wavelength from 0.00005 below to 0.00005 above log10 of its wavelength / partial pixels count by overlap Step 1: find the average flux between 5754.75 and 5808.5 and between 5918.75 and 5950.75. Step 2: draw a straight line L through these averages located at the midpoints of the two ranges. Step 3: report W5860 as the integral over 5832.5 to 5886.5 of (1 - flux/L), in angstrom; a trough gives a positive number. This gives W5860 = -4.8 angstrom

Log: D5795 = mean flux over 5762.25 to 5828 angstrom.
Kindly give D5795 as 11.3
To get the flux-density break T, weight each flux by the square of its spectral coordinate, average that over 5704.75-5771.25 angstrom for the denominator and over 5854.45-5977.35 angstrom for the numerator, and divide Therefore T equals 0.98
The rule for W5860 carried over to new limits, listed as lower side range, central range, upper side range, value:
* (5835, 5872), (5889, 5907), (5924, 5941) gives 0.23 angstrom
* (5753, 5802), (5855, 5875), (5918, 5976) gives -1.57 angstrom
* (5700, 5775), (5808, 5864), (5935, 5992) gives -1.40 angstrom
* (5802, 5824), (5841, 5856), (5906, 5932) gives -0.46 angstrom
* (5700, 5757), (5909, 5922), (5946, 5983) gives 0.11 angstrom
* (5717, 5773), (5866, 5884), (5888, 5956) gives -1.94 angstrom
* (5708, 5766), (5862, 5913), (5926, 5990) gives -1.69 angstrom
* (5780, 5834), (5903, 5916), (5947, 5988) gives 0.09 angstrom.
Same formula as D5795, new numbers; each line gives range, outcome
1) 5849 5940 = 11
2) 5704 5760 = 11.7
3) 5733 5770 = 11.7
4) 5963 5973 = 11.2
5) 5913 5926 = 11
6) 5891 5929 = 10.8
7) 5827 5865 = 11.4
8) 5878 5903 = 10.9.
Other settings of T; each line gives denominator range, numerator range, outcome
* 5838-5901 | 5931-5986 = 0.94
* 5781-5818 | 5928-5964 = 0.92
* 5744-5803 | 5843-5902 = 1.03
